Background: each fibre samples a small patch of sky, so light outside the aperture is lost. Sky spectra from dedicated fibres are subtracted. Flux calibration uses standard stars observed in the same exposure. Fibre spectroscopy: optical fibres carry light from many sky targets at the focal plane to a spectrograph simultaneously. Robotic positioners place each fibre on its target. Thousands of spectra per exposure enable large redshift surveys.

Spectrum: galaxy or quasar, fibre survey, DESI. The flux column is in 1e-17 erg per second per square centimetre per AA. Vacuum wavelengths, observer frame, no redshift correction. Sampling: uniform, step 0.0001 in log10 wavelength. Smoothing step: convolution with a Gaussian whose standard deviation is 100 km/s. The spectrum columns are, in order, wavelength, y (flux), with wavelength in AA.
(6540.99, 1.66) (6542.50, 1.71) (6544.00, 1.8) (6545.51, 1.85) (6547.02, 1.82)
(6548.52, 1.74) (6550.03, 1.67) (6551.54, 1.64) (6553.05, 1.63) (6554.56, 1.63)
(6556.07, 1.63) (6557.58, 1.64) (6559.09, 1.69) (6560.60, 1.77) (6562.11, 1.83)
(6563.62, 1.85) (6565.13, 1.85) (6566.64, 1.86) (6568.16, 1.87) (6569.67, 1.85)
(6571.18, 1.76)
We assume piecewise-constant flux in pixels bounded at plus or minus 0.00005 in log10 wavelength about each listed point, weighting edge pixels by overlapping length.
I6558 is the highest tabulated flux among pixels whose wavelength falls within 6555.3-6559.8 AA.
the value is 1.69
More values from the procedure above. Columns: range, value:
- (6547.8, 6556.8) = 1.74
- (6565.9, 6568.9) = 1.87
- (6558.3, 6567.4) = 1.86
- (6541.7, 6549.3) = 1.85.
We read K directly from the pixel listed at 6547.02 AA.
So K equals 1.82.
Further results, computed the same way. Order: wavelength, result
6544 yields 1.8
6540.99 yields 1.66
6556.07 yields 1.63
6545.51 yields 1.85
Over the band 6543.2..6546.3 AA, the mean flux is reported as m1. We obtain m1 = 1.82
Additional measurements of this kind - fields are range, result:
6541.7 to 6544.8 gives 1.75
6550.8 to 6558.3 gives 1.63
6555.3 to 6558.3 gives 1.63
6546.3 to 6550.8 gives 1.74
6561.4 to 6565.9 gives 1.85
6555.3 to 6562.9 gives 1.71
